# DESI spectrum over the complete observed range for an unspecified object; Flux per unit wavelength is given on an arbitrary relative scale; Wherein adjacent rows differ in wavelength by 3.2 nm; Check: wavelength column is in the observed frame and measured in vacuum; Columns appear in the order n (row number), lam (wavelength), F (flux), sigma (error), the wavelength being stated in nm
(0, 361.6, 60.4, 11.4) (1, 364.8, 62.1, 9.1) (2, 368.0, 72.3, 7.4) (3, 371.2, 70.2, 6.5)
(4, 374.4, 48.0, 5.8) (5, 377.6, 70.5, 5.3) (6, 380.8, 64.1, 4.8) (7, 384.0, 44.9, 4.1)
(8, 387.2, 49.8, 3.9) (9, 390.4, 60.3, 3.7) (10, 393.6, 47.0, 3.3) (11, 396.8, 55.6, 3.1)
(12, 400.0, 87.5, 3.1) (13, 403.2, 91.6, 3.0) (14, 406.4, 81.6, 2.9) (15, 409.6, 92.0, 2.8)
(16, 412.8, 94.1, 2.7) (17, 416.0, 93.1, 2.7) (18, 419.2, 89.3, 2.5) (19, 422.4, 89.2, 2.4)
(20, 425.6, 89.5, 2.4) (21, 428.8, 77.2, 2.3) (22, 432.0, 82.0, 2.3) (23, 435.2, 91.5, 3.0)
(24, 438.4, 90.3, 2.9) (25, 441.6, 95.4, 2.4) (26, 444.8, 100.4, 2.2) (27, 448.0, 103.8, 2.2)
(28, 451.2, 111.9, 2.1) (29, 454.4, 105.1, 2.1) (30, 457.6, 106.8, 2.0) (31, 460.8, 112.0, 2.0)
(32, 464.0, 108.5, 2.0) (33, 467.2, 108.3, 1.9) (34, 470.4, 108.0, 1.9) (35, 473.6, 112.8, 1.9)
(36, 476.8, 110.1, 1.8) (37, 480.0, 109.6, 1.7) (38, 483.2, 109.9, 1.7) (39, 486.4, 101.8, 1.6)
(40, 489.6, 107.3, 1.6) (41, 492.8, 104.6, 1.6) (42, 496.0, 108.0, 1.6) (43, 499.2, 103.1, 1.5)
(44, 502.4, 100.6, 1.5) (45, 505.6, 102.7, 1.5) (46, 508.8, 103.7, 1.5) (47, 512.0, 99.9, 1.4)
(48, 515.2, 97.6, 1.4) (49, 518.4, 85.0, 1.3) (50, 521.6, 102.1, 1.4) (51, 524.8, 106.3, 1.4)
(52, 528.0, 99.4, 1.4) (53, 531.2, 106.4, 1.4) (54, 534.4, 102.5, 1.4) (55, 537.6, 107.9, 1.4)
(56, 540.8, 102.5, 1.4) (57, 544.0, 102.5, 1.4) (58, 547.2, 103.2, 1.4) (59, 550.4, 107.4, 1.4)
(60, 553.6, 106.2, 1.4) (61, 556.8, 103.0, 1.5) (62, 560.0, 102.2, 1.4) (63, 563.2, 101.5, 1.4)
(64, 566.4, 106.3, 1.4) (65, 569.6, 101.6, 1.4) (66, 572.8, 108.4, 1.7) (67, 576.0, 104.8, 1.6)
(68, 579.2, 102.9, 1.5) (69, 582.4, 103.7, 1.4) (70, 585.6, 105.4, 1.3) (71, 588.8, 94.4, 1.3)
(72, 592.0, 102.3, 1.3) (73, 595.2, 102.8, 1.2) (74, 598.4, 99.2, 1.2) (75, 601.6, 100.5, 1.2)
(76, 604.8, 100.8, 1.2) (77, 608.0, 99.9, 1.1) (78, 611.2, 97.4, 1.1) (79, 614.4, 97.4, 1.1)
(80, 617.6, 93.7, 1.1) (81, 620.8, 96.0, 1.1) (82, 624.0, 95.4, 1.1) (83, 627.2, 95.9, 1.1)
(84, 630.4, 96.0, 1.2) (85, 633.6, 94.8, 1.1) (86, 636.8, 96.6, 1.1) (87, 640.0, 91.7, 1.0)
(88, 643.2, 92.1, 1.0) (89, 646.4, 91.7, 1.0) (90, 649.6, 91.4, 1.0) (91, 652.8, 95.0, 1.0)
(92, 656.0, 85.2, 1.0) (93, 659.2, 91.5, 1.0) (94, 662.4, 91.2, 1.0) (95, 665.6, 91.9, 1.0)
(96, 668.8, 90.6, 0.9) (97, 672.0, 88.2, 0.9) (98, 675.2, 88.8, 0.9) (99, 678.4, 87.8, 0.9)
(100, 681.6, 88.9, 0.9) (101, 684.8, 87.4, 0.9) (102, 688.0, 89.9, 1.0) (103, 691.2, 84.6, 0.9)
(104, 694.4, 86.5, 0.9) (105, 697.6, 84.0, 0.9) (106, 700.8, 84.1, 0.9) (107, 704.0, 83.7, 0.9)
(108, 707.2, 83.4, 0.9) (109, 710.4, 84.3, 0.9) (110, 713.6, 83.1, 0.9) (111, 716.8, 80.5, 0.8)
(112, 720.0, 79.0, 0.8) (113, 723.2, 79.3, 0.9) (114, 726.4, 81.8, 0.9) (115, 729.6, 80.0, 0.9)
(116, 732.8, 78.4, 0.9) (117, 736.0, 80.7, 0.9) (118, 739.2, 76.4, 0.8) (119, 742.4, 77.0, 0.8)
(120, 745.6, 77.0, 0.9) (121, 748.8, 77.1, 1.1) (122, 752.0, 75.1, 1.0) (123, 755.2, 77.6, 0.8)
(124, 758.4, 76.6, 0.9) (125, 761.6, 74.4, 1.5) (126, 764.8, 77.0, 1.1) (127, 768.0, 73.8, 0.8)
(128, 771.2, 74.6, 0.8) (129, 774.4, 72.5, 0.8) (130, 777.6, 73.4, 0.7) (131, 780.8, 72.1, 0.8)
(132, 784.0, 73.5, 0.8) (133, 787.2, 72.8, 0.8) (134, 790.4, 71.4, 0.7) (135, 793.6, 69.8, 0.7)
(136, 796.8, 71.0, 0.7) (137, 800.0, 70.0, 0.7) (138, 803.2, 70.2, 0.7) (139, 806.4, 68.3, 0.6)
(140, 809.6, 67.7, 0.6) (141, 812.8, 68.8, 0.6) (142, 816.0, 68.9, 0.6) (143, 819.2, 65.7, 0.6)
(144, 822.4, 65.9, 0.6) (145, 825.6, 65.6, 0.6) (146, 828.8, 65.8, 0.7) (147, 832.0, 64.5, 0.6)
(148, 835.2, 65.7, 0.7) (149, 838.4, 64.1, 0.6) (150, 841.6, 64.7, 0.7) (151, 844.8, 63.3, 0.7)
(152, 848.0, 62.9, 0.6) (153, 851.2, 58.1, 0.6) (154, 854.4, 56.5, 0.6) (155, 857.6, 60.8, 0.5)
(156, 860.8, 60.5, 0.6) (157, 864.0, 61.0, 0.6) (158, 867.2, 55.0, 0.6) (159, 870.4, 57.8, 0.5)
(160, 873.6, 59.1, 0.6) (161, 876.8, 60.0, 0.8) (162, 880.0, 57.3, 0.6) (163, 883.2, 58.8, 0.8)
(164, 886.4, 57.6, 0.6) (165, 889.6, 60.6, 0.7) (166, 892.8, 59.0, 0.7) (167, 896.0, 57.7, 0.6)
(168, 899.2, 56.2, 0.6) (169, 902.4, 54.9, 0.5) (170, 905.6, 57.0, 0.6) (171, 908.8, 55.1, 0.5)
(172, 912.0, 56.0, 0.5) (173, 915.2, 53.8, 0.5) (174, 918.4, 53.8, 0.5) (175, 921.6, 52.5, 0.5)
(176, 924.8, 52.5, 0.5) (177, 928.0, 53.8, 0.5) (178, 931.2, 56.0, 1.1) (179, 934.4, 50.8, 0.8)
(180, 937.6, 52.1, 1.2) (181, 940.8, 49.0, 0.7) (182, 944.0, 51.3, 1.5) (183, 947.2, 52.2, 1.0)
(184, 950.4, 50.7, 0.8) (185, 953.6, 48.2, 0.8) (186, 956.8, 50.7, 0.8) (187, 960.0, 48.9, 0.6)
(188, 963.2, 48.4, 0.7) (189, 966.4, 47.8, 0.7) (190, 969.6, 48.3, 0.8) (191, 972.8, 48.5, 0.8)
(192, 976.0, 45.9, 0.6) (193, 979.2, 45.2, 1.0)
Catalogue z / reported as 0.00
